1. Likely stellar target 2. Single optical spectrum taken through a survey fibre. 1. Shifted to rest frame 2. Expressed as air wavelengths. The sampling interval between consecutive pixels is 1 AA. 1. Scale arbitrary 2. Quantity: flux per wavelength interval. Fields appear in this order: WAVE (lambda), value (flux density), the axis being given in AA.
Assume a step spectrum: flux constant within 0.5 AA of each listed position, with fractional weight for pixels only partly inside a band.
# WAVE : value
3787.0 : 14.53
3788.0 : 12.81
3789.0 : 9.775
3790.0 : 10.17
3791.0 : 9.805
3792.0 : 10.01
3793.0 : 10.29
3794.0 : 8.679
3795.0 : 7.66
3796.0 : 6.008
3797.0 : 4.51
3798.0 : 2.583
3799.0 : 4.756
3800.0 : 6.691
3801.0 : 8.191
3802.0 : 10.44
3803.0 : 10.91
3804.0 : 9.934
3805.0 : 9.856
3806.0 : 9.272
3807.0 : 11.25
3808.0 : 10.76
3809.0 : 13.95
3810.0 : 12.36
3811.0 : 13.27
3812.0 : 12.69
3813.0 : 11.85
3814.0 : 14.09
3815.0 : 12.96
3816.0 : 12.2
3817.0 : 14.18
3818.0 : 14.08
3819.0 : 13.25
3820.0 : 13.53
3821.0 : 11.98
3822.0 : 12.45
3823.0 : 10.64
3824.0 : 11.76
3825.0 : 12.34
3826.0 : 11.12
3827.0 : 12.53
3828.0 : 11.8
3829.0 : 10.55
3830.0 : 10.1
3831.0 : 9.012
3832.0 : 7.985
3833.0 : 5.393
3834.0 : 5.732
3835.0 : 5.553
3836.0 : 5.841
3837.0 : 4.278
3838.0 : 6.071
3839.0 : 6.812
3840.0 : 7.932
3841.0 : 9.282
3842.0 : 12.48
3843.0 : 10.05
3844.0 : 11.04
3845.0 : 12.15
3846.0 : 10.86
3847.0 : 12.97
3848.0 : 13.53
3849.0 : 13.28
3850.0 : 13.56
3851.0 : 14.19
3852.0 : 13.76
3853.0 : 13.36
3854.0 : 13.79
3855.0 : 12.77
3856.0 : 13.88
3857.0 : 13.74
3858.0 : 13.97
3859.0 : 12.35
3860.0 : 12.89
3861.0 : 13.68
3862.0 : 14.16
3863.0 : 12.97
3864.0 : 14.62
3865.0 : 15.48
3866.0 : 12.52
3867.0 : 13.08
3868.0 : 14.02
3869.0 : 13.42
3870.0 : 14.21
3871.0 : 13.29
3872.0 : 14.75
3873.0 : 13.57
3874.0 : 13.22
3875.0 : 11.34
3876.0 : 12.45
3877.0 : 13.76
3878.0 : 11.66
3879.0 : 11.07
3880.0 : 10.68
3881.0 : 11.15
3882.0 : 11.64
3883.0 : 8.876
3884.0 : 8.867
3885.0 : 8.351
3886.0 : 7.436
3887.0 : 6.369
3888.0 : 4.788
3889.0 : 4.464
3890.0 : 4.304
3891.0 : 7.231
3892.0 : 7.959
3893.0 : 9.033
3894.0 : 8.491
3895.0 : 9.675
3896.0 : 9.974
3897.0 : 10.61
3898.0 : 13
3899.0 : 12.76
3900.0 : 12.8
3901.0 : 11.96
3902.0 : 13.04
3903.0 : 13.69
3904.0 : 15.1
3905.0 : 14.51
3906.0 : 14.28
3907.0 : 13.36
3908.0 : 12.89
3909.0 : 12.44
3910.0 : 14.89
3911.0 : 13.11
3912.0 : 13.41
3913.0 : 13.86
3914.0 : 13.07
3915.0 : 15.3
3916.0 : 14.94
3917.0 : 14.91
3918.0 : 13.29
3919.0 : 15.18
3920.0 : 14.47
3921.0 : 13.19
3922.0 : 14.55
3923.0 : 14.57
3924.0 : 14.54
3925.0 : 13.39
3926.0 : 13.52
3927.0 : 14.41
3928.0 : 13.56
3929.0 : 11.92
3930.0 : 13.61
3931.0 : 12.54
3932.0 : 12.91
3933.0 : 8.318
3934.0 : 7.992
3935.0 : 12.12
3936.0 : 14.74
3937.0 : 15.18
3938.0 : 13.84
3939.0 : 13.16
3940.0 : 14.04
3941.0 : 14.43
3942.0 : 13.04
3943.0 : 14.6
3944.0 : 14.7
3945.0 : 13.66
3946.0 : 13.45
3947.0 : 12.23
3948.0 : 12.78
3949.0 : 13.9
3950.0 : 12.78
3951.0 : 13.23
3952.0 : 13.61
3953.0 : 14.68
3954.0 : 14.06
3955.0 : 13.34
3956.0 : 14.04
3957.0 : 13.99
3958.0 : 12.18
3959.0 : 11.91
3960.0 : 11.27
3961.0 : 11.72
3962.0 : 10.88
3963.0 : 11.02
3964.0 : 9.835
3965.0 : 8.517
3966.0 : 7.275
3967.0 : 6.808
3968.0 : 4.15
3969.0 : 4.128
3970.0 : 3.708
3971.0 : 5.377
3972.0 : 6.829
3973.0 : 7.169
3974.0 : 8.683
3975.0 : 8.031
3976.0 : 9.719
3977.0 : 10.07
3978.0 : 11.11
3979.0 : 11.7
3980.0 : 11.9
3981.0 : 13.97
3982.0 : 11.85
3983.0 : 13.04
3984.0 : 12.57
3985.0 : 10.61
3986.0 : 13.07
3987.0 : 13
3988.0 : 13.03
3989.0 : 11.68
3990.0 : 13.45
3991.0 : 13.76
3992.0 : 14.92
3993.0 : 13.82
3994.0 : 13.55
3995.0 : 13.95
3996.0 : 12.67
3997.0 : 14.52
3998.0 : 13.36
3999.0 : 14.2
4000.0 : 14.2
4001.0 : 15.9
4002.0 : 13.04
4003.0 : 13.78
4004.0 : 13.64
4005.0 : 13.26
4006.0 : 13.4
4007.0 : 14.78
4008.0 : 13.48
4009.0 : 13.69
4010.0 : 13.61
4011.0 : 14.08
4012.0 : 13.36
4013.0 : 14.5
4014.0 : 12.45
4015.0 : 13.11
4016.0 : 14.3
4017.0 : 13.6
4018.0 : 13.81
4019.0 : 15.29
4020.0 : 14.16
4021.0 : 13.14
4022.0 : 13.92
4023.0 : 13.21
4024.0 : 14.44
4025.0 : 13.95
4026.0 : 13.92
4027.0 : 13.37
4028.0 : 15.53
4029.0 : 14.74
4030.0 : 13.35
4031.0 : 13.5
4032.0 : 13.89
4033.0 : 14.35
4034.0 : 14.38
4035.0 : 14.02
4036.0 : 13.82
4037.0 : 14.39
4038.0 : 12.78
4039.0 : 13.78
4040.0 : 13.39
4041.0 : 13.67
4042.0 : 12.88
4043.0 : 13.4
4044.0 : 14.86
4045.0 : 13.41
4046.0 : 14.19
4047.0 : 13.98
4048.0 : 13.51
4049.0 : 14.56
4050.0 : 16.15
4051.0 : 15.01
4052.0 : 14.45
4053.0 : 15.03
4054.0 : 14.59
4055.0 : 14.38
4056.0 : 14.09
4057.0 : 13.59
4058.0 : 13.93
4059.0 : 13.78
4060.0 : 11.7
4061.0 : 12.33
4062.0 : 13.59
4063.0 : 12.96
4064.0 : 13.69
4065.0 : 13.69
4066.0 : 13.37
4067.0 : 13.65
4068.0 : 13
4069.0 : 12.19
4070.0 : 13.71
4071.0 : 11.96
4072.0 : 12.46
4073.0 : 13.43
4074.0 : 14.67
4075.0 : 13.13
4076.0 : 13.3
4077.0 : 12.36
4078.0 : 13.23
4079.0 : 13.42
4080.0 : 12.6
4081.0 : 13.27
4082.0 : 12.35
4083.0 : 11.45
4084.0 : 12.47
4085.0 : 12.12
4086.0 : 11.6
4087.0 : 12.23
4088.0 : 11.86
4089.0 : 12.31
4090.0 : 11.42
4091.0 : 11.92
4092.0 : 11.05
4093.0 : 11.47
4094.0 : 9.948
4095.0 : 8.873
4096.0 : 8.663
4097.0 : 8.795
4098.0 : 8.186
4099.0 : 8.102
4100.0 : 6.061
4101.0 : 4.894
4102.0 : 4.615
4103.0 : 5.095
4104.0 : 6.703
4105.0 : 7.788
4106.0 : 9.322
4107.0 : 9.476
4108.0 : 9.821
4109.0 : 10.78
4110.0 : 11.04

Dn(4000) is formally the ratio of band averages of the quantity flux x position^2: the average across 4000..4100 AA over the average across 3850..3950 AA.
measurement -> 1.13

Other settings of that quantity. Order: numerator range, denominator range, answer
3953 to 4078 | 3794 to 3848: 1.41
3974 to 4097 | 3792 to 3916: 1.29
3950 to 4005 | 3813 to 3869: 1.07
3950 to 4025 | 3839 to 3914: 1.09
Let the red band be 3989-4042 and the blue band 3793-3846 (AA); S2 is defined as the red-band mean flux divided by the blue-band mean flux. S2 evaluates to 1.4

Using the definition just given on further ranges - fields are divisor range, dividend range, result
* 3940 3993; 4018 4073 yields 1.21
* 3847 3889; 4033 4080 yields 1.11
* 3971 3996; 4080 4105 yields 0.85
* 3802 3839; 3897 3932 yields 1.28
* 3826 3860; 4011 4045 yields 1.30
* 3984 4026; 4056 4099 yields 0.90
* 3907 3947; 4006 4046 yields 1.03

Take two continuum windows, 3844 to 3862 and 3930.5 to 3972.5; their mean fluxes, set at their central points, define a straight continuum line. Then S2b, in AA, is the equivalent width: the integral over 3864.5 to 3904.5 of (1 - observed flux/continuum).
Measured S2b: 5.23 AA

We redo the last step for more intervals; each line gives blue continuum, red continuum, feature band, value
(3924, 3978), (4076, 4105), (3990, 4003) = -3.4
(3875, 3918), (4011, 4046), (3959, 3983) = 6.9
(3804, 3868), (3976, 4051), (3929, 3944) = -0.2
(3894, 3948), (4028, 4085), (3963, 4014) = 6.8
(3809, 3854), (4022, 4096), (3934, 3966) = -1.6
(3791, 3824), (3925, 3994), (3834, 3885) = -4.1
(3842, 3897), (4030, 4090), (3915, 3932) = -2.6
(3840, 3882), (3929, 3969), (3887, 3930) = 0.6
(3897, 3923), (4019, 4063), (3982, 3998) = 0.8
